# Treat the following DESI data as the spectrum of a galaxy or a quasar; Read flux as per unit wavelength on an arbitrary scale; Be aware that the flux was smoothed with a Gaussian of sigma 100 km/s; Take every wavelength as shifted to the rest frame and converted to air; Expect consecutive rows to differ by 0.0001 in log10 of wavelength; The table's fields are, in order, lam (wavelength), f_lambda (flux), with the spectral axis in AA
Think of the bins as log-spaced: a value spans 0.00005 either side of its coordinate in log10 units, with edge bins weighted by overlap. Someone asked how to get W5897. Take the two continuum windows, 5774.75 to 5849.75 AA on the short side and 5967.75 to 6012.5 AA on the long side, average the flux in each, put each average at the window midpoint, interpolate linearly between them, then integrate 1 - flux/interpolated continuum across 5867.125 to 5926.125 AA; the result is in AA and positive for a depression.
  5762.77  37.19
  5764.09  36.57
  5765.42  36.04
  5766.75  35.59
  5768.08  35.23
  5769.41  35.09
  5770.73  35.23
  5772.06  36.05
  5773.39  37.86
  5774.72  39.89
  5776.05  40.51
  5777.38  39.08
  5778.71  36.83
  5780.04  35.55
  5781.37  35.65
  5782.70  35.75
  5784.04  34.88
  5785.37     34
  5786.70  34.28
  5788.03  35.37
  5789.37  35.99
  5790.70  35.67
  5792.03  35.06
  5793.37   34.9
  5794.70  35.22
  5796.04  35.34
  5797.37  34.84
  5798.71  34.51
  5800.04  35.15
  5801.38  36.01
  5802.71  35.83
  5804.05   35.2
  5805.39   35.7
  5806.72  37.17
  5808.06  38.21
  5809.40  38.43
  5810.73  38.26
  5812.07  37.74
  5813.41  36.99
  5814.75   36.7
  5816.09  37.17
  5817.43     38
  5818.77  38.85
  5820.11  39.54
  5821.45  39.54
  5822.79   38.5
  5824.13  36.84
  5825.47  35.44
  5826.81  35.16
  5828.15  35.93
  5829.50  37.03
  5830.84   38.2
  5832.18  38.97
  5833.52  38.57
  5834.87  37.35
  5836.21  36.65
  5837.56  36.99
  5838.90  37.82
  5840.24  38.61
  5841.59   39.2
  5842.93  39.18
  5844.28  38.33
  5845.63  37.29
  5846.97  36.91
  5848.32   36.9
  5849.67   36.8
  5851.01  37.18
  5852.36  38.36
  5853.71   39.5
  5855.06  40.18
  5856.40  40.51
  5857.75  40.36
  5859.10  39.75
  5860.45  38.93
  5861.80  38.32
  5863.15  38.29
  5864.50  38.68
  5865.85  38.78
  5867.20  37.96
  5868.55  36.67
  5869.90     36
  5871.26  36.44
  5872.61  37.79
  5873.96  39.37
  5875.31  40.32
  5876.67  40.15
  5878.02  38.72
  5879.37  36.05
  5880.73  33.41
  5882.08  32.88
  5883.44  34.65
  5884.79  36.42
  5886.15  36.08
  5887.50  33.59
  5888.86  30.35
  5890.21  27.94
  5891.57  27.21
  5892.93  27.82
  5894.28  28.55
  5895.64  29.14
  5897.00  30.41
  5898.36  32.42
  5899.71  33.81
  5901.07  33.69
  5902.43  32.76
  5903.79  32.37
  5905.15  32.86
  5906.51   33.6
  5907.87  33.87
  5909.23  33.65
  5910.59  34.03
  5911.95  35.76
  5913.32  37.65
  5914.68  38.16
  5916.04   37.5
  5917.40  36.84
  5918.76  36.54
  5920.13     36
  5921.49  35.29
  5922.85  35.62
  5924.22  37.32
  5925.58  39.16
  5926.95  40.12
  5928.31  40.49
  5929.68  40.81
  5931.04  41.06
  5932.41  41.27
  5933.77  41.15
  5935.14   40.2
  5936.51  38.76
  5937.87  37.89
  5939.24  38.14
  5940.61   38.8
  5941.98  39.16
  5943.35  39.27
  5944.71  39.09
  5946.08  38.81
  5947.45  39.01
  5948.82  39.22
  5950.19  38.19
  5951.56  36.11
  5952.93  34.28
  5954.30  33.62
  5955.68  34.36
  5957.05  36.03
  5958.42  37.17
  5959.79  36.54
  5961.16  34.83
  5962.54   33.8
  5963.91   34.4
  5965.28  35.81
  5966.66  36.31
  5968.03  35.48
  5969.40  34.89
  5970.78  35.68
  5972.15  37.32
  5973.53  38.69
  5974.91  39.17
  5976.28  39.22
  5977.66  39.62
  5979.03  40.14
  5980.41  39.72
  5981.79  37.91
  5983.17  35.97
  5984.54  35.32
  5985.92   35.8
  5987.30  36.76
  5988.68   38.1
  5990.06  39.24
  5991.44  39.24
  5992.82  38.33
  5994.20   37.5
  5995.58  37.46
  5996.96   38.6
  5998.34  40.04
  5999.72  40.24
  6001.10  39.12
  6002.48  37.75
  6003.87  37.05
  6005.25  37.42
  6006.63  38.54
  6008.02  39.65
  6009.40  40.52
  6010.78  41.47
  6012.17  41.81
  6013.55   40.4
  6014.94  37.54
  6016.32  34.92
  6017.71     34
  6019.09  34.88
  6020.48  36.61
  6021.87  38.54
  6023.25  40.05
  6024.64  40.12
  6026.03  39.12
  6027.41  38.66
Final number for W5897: 4.6 AA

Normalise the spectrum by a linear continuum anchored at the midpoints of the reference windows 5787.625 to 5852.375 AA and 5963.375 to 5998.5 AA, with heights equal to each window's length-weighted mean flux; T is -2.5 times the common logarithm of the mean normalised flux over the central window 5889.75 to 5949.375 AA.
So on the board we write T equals 0.04 mag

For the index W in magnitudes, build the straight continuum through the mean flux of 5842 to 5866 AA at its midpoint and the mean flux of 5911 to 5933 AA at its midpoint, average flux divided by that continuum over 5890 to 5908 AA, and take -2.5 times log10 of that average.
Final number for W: 0.22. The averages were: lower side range 38.6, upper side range 38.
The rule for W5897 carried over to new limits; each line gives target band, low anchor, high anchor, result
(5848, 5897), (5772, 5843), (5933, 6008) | 1.5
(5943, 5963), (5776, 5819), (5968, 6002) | 0.6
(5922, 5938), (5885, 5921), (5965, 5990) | -2.2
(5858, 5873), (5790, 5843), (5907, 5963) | -0.3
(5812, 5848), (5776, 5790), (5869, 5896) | -2.6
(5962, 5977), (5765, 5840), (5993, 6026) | 0.6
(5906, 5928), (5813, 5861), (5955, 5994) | 0.6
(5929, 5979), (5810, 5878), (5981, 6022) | 0.5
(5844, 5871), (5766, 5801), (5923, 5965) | -1.0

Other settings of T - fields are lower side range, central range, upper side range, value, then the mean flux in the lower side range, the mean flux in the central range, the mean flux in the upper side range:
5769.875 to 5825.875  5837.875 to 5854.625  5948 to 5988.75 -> -0.040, 36.6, 38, 36.7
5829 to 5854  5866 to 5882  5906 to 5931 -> 0.002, 37.9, 37.4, 36.9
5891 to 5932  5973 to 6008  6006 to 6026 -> -0.019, 34.9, 38.3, 38.5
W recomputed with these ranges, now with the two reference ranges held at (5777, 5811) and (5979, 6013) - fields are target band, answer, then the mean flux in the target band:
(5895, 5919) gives 0.10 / 34.1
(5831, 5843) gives -0.05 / 38.1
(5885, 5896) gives 0.22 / 30.4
